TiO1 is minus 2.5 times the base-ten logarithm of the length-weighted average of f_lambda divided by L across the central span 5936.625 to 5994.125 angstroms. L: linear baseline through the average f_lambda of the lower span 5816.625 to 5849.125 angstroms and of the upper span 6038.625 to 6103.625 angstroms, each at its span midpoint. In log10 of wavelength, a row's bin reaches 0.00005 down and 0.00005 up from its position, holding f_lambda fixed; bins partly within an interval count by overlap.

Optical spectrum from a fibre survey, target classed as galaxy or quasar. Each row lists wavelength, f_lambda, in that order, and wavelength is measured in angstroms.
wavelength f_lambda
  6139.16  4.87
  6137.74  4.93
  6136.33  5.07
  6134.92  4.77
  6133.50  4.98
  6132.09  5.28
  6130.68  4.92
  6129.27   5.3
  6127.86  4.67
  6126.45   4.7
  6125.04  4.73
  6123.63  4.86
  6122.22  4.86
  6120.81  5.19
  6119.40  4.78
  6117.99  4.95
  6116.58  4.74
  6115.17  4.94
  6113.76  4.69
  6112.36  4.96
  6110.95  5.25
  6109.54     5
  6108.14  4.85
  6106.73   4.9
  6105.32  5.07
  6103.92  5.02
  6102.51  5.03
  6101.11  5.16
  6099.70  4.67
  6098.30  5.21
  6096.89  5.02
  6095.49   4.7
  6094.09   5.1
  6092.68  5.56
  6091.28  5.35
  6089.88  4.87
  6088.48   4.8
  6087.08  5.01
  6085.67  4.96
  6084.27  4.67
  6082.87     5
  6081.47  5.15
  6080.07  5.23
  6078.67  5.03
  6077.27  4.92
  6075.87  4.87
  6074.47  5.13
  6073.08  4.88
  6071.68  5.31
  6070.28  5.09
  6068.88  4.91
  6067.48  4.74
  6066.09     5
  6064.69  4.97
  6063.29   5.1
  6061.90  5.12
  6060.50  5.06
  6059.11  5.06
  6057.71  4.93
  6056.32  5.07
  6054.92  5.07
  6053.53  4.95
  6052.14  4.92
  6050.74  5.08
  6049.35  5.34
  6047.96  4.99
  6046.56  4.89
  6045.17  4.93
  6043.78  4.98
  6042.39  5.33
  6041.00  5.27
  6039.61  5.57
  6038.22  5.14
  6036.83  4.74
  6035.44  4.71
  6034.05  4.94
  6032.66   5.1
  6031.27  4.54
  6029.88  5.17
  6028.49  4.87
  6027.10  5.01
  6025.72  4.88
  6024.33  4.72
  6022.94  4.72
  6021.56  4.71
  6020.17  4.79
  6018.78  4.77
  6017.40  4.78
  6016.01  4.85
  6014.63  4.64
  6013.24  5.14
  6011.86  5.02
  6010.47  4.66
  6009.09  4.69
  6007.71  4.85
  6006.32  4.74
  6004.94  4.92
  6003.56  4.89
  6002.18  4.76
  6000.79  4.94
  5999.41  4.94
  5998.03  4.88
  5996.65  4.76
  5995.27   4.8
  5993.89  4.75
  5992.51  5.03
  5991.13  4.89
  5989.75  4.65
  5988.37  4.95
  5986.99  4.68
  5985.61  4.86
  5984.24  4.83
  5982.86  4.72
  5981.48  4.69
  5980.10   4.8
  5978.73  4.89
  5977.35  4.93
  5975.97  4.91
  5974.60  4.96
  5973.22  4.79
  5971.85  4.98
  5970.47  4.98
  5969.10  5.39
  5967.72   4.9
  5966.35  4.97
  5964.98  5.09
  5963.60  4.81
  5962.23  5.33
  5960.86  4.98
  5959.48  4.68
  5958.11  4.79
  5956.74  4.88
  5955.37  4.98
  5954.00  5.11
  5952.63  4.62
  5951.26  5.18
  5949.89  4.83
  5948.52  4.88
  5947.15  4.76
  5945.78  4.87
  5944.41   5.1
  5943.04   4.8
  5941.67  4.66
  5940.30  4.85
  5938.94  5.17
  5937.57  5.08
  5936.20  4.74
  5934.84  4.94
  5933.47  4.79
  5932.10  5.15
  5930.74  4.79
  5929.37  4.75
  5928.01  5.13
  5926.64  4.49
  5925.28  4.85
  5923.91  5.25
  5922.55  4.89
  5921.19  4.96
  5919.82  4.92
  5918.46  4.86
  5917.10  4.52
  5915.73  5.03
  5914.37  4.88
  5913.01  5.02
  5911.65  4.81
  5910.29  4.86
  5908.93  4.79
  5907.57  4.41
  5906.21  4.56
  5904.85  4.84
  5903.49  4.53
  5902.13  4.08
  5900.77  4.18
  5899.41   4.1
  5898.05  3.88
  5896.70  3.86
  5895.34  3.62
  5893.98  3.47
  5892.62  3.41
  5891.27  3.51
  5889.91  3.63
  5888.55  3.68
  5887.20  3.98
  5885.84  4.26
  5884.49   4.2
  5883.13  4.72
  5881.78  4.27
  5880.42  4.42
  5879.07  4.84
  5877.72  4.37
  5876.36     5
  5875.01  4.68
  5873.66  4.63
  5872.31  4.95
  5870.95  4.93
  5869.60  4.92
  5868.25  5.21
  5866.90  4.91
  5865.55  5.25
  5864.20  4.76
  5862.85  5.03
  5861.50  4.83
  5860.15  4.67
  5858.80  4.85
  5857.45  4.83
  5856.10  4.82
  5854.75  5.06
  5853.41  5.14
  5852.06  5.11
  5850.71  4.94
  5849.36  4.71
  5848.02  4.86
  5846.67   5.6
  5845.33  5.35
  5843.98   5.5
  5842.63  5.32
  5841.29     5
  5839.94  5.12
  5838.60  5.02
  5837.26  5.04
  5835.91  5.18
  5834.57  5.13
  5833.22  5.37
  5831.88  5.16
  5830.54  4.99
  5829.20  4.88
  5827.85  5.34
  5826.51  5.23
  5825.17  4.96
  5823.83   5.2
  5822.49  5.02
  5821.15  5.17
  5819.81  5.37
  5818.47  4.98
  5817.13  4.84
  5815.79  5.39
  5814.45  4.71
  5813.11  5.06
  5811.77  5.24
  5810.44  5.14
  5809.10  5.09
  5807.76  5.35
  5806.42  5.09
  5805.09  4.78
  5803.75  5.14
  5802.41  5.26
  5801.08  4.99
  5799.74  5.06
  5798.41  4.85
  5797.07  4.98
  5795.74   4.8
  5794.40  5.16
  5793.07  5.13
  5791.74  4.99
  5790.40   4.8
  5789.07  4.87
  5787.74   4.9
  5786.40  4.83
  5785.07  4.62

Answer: 0.04 mag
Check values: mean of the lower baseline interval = 5.15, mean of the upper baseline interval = 5.04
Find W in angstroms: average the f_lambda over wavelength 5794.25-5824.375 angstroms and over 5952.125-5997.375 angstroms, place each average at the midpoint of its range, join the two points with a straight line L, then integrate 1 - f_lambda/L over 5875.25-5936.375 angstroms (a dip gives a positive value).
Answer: 5.8 angstroms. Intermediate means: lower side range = 5.07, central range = 4.49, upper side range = 4.89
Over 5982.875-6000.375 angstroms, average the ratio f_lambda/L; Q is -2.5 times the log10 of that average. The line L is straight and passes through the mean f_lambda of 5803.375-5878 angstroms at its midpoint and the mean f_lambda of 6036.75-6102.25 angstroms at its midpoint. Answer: 0.05 mag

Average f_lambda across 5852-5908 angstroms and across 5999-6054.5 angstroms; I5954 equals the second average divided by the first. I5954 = 1.10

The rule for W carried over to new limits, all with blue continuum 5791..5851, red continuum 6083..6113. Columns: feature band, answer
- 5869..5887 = 1.7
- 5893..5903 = 2.3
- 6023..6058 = 0.2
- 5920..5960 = 1.3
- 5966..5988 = 0.7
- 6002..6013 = 0.4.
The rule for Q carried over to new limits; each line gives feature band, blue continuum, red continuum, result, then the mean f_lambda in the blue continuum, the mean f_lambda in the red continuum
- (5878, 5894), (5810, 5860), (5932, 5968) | 0.23 mag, 5.09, 4.92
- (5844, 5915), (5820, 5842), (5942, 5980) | 0.10 mag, 5.12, 4.94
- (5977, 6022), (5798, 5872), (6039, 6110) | 0.05 mag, 5.07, 5.04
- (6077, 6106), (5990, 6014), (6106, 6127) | -0.03 mag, 4.86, 4.89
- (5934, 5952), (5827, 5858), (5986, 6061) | 0.02 mag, 5.11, 4.92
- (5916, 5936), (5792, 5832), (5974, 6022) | 0.01 mag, 5.08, 4.83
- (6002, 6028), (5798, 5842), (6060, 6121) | 0.05 mag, 5.1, 5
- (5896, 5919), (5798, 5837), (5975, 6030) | 0.10 mag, 5.1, 4.83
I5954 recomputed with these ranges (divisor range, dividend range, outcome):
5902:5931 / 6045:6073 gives 1.05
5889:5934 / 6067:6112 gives 1.11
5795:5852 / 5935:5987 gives 0.96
